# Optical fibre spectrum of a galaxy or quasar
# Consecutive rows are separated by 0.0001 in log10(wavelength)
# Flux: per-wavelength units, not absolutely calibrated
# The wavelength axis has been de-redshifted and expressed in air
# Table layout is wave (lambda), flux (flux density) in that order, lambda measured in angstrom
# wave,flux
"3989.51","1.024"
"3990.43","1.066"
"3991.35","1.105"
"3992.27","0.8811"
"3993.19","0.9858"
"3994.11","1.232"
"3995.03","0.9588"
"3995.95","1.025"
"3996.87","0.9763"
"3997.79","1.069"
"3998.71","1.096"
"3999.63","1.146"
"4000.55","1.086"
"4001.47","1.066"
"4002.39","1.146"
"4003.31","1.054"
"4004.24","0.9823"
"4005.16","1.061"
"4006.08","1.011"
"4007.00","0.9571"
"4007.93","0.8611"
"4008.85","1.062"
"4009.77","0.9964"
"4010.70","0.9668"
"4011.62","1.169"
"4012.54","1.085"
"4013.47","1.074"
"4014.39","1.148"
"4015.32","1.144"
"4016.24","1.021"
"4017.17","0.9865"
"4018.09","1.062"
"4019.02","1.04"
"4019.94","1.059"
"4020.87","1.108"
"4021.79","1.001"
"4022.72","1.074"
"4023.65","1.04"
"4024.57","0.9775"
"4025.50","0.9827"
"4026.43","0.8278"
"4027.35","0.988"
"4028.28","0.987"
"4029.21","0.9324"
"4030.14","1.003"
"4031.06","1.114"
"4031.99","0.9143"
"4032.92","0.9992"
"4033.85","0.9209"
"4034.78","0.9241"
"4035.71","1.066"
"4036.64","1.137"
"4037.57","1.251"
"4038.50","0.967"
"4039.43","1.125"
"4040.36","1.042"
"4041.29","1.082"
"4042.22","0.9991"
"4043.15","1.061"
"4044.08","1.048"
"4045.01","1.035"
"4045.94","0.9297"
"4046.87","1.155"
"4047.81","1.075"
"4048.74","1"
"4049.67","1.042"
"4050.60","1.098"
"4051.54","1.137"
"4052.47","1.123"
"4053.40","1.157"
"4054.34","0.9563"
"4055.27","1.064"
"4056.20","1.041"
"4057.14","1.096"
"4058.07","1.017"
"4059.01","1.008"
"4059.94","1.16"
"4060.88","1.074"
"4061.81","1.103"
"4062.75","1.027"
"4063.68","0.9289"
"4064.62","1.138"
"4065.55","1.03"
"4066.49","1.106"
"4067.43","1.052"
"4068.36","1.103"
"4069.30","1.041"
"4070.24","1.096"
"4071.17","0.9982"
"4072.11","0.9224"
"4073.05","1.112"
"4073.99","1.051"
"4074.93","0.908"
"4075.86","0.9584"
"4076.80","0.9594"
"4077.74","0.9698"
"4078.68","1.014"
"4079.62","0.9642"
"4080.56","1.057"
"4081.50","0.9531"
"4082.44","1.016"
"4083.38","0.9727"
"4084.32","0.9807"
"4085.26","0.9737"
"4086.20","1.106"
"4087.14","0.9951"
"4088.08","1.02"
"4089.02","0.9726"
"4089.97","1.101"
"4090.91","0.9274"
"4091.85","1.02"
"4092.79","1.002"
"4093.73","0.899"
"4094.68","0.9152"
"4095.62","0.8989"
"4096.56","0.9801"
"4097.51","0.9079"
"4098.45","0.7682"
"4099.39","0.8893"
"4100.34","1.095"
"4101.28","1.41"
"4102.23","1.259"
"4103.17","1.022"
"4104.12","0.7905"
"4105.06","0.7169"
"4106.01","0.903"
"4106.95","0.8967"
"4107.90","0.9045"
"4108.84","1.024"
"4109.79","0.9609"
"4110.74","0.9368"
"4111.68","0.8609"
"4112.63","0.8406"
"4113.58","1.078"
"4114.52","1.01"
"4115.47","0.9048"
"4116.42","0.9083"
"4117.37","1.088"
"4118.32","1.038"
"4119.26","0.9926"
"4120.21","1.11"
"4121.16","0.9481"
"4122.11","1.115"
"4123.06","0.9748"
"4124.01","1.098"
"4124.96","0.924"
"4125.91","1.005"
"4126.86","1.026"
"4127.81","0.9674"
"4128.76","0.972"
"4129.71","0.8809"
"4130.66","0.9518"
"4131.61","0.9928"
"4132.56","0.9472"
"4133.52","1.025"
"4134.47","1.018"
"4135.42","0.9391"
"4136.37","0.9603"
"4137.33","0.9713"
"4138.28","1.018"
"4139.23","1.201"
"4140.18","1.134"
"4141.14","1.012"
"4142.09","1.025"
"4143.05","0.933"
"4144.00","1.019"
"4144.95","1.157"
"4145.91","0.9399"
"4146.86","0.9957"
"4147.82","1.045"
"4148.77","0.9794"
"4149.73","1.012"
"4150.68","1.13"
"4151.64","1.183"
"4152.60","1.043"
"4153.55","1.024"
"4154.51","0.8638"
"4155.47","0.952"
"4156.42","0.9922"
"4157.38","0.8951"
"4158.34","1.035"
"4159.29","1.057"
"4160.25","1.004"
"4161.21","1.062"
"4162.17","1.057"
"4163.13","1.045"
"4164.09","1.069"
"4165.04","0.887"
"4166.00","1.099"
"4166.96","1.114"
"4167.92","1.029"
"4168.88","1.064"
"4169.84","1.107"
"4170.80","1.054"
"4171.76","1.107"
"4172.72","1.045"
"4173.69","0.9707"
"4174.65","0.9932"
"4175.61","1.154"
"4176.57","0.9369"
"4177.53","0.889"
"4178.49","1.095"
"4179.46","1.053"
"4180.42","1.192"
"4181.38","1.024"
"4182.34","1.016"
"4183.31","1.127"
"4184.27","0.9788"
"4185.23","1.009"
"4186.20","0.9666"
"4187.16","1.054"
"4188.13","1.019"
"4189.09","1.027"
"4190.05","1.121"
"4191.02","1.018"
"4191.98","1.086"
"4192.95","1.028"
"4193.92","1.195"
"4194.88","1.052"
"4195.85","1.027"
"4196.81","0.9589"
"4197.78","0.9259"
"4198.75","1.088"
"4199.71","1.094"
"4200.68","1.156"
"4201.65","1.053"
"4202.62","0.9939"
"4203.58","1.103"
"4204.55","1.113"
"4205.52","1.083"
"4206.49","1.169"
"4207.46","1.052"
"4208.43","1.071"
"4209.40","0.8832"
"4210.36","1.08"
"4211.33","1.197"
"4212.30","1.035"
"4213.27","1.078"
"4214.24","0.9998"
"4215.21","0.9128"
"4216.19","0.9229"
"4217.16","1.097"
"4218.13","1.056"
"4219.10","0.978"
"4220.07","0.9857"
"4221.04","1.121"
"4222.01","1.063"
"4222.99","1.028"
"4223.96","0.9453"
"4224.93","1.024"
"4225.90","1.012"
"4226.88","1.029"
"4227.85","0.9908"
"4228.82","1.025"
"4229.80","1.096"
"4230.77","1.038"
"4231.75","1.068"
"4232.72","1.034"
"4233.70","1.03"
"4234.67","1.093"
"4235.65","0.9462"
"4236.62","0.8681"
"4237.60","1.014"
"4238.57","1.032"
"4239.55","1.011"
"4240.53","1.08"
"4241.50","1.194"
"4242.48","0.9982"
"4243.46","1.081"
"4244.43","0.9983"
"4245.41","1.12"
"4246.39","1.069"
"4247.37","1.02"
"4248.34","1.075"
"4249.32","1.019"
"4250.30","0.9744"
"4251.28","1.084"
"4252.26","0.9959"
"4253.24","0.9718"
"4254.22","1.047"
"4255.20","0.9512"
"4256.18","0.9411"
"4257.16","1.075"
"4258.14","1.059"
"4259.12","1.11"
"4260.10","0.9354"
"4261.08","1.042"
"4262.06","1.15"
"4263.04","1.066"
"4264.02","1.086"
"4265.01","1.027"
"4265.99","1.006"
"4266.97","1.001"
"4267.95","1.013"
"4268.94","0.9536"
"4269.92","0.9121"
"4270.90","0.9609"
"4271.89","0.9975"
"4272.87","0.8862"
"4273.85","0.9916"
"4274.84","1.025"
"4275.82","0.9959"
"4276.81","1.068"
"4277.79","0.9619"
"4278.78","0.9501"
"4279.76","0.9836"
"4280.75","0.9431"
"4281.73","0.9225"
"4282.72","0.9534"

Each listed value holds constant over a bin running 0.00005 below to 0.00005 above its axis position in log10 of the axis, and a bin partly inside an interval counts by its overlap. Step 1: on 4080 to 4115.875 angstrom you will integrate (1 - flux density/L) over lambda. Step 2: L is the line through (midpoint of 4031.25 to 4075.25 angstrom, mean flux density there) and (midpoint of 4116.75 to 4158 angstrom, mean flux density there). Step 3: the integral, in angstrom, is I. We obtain 2.0 angstrom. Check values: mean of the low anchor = 1.05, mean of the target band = 0.973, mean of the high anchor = 1.01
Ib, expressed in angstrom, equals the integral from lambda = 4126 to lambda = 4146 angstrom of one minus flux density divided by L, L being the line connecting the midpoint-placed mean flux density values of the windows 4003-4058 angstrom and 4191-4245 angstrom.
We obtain 0.7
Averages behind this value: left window 1.04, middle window 1.01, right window 1.04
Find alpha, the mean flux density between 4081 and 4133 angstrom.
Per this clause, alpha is 0.979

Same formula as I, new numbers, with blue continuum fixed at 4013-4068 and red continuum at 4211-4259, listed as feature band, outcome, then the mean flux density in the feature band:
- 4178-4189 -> -0.1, 1.05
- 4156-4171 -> 0.0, 1.04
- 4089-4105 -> 0.9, 0.985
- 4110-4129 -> 0.9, 0.99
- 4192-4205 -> -0.4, 1.06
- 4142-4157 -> 0.3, 1.02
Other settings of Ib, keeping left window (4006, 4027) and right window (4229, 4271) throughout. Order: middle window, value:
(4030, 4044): -0.2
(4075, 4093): 0.6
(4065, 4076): -0.1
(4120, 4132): 0.4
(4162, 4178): -0.1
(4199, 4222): -0.6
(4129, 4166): 0.6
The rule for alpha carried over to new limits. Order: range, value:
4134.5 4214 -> 1.04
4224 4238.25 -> 1.02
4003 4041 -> 1.03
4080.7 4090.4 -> 1.01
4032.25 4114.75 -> 1.01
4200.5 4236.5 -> 1.04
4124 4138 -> 0.975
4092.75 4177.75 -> 1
